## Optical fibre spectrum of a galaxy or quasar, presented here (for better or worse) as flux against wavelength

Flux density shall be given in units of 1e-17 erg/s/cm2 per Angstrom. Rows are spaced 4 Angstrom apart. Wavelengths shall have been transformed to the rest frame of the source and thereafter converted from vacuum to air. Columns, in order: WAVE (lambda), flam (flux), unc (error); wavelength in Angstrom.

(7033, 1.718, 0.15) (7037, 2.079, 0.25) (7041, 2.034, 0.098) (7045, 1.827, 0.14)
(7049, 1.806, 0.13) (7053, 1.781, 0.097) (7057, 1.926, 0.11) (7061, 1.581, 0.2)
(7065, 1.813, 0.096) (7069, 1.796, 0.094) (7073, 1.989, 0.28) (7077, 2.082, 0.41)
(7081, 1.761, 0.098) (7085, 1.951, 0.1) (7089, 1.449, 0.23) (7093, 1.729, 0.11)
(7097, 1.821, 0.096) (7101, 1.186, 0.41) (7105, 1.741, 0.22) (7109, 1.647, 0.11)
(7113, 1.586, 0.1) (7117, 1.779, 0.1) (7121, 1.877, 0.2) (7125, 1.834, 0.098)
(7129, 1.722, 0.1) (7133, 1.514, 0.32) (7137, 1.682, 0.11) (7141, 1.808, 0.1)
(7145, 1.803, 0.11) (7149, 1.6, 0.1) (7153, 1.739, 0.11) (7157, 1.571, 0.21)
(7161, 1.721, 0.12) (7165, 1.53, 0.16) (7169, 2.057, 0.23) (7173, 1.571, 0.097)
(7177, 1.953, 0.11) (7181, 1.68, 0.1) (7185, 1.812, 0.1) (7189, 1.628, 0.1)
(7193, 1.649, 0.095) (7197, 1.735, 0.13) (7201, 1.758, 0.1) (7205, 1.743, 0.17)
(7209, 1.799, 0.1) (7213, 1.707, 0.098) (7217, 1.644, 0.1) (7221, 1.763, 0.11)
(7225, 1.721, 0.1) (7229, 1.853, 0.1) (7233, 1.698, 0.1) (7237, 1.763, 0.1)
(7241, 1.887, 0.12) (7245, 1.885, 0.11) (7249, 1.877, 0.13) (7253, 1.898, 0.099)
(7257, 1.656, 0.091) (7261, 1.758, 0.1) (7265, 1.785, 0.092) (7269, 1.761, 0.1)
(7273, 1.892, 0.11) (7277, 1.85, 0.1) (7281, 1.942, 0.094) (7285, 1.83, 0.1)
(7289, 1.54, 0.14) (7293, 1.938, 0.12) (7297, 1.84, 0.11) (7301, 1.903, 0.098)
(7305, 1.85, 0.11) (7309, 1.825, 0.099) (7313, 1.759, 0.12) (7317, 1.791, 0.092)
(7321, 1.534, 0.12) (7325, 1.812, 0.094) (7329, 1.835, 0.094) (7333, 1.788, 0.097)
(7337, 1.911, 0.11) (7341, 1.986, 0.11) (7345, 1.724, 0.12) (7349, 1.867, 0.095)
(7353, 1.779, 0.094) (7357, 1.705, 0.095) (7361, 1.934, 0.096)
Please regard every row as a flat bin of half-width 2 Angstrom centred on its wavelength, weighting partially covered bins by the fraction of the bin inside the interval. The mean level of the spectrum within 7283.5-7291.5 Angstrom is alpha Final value 1.69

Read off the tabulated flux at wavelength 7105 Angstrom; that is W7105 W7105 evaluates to 1.741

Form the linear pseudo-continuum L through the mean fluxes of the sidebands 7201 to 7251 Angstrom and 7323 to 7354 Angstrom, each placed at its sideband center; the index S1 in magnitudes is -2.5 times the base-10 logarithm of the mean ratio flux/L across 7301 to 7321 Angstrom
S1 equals 0.021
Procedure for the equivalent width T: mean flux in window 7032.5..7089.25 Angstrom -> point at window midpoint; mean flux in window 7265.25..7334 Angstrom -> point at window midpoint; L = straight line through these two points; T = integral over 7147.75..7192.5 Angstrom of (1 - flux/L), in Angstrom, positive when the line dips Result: 2.9 Angstrom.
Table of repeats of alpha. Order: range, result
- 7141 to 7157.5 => 1.7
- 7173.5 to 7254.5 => 1.77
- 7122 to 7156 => 1.71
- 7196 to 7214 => 1.75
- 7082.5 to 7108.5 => 1.65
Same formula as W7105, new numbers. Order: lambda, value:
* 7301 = 1.903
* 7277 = 1.85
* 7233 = 1.698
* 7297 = 1.84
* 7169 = 2.057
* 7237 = 1.763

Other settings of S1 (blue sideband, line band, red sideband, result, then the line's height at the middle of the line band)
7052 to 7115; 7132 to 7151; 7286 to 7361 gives 0.041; 1.75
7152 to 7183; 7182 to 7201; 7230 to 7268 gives 0.024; 1.75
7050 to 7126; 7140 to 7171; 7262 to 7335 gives 0.027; 1.77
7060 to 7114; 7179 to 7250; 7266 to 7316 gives 0.022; 1.79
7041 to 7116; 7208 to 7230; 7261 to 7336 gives 0.029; 1.79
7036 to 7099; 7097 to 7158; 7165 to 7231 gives 0.072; 1.8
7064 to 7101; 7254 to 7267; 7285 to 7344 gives 0.035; 1.8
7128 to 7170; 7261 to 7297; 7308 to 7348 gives -0.028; 1.77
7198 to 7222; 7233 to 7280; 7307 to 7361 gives -0.035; 1.76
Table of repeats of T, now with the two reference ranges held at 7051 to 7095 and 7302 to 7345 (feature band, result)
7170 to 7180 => 0.1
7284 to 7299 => 0.2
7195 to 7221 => 1.0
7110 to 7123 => 0.5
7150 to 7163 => 1.0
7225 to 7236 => 0.3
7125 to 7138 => 1.0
